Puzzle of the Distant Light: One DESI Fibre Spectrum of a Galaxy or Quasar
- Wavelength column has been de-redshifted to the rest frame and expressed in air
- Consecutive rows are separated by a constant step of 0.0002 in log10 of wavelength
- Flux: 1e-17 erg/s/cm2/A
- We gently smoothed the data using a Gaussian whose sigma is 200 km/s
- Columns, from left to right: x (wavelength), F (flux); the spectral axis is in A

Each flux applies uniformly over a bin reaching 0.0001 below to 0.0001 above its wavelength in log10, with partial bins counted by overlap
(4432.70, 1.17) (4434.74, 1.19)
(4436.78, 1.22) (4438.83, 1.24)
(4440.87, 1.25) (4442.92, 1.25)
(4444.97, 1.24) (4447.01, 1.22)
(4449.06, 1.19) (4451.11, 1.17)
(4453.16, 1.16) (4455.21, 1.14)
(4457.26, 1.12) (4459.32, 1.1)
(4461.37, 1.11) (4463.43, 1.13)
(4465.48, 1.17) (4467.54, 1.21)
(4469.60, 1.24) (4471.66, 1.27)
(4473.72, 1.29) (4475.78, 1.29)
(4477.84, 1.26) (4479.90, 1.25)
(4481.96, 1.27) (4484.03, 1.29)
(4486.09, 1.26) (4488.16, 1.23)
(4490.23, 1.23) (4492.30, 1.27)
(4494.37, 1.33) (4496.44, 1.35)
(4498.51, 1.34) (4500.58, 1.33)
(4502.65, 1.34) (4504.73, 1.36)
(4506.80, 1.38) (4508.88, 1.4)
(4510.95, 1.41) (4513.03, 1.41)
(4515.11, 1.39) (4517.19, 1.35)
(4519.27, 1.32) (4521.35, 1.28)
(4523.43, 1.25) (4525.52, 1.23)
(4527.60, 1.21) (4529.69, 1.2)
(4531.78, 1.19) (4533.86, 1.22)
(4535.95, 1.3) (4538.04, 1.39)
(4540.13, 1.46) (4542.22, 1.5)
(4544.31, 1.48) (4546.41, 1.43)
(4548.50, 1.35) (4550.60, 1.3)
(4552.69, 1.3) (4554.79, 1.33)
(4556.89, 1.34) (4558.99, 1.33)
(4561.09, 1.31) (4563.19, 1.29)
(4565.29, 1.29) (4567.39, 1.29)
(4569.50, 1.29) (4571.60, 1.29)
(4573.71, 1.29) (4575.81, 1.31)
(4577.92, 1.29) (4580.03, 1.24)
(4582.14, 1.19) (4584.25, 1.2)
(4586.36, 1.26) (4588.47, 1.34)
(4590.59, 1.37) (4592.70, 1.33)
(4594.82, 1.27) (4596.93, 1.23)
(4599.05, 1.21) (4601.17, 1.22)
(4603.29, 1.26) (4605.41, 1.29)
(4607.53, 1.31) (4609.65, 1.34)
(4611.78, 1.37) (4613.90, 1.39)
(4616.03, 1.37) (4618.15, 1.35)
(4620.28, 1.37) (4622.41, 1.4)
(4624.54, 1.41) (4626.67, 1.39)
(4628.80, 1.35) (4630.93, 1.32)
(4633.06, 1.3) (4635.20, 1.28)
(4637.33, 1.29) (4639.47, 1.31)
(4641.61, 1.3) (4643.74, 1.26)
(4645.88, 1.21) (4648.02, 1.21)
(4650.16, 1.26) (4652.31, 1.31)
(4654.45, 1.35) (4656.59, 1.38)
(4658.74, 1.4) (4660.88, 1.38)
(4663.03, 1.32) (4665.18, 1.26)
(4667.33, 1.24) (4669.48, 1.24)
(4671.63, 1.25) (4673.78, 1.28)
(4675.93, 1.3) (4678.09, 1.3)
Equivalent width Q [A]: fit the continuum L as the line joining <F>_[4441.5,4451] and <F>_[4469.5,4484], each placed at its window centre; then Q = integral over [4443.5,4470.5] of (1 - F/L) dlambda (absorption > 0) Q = 1.5 A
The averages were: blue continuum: 1.22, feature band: 1.17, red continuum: 1.27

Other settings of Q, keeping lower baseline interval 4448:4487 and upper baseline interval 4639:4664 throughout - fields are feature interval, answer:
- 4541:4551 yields -1.4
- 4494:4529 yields -2.9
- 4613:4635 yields -1.2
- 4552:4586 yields -0.6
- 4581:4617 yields -0.3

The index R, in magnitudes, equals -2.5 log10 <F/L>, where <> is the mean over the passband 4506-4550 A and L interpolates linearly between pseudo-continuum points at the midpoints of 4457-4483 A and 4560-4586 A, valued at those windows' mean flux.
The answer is -0.08 mag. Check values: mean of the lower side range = 1.21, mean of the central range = 1.34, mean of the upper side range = 1.27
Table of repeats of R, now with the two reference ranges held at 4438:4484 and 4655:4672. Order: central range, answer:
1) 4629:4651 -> 0.02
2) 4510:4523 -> -0.10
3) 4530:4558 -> -0.08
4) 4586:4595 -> -0.04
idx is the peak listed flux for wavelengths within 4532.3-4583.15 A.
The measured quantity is 1.5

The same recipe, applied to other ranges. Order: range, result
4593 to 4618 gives 1.39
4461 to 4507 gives 1.38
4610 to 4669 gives 1.41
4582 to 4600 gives 1.37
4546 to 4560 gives 1.43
